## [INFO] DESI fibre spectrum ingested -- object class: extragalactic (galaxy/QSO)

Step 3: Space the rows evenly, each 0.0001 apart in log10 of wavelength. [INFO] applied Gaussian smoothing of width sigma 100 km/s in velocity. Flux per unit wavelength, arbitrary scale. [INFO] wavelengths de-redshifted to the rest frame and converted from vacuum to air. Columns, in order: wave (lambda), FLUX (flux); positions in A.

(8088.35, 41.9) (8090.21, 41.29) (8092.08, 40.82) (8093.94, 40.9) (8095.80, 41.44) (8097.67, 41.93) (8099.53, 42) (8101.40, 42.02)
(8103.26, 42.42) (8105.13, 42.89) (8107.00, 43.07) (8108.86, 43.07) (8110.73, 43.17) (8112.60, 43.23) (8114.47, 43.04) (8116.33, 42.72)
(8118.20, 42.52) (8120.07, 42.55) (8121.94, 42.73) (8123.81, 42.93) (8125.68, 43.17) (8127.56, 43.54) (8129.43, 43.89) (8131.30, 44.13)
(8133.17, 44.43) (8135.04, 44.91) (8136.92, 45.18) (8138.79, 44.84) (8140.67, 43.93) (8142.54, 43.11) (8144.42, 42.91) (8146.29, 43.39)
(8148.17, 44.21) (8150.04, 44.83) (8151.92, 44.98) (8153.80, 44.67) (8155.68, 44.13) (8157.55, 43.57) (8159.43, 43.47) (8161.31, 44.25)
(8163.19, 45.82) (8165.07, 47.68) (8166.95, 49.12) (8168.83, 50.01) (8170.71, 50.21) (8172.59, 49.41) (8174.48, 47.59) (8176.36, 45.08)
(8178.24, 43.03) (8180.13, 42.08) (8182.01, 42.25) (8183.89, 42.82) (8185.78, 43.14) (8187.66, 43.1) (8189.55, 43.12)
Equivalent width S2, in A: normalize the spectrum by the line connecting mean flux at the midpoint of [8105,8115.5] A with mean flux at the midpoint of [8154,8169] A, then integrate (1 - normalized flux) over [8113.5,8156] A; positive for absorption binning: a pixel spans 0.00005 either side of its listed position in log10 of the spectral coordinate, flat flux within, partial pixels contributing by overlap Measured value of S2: 0.6 A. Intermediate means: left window 43.1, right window 45.7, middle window 43.8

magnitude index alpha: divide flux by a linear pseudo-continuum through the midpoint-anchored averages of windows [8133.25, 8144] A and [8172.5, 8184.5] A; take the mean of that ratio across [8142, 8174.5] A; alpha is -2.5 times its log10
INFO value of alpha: -0.03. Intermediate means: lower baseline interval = 44.3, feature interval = 45.7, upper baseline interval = 44.3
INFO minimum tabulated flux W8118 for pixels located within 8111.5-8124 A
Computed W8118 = 42.52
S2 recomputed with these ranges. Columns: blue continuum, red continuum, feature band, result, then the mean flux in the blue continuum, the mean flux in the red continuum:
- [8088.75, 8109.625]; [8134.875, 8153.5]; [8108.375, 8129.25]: 0.0 A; 42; 44.2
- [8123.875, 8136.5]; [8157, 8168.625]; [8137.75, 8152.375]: 0.3 A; 44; 46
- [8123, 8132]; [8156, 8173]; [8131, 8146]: 0.1 A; 43.5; 46.9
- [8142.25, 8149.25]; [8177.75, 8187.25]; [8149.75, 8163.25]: -0.3 A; 43.5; 42.7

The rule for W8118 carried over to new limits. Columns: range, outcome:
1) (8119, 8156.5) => 42.55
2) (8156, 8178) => 43.47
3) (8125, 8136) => 43.17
